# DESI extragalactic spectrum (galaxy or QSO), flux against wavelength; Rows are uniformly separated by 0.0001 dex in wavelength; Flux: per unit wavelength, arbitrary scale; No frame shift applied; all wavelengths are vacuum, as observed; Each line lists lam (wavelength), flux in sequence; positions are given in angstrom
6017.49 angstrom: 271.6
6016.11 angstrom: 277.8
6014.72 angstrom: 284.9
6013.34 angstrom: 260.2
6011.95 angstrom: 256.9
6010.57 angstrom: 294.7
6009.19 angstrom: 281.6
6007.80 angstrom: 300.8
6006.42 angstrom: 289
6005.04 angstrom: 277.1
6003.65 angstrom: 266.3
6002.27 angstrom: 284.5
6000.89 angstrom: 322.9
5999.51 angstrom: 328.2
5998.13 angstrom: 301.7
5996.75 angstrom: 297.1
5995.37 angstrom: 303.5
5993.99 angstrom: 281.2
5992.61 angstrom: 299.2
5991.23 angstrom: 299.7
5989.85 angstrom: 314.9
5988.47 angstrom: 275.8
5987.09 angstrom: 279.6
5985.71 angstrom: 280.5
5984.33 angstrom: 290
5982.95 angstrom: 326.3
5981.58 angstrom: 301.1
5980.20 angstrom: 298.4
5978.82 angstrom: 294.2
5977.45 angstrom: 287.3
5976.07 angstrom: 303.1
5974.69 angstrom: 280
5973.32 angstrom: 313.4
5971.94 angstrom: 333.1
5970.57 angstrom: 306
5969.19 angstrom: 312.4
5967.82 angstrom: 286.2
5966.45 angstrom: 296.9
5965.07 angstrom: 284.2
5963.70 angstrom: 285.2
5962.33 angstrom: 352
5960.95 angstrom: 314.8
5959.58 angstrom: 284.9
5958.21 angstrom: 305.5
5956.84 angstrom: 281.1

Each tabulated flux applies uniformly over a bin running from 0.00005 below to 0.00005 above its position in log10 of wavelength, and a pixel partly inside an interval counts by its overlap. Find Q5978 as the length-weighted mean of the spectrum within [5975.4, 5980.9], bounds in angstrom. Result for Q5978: 296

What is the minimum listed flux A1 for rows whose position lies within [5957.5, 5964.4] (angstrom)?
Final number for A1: 284.9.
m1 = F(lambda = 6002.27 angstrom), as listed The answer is 284.5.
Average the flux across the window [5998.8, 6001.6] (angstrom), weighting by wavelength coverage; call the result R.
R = 326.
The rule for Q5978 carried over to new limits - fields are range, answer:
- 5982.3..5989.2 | 290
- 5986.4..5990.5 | 290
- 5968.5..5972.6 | 317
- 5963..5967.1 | 289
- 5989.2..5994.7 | 299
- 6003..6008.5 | 283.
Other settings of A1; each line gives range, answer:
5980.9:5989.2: 275.8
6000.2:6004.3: 266.3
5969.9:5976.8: 280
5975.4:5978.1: 287.3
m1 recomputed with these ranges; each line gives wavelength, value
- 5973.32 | 313.4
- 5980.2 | 298.4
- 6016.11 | 277.8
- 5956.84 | 281.1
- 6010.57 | 294.7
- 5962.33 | 352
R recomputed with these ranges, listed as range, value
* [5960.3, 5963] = 333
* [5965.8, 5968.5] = 292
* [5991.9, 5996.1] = 295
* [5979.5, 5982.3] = 300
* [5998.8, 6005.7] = 296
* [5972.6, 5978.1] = 296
